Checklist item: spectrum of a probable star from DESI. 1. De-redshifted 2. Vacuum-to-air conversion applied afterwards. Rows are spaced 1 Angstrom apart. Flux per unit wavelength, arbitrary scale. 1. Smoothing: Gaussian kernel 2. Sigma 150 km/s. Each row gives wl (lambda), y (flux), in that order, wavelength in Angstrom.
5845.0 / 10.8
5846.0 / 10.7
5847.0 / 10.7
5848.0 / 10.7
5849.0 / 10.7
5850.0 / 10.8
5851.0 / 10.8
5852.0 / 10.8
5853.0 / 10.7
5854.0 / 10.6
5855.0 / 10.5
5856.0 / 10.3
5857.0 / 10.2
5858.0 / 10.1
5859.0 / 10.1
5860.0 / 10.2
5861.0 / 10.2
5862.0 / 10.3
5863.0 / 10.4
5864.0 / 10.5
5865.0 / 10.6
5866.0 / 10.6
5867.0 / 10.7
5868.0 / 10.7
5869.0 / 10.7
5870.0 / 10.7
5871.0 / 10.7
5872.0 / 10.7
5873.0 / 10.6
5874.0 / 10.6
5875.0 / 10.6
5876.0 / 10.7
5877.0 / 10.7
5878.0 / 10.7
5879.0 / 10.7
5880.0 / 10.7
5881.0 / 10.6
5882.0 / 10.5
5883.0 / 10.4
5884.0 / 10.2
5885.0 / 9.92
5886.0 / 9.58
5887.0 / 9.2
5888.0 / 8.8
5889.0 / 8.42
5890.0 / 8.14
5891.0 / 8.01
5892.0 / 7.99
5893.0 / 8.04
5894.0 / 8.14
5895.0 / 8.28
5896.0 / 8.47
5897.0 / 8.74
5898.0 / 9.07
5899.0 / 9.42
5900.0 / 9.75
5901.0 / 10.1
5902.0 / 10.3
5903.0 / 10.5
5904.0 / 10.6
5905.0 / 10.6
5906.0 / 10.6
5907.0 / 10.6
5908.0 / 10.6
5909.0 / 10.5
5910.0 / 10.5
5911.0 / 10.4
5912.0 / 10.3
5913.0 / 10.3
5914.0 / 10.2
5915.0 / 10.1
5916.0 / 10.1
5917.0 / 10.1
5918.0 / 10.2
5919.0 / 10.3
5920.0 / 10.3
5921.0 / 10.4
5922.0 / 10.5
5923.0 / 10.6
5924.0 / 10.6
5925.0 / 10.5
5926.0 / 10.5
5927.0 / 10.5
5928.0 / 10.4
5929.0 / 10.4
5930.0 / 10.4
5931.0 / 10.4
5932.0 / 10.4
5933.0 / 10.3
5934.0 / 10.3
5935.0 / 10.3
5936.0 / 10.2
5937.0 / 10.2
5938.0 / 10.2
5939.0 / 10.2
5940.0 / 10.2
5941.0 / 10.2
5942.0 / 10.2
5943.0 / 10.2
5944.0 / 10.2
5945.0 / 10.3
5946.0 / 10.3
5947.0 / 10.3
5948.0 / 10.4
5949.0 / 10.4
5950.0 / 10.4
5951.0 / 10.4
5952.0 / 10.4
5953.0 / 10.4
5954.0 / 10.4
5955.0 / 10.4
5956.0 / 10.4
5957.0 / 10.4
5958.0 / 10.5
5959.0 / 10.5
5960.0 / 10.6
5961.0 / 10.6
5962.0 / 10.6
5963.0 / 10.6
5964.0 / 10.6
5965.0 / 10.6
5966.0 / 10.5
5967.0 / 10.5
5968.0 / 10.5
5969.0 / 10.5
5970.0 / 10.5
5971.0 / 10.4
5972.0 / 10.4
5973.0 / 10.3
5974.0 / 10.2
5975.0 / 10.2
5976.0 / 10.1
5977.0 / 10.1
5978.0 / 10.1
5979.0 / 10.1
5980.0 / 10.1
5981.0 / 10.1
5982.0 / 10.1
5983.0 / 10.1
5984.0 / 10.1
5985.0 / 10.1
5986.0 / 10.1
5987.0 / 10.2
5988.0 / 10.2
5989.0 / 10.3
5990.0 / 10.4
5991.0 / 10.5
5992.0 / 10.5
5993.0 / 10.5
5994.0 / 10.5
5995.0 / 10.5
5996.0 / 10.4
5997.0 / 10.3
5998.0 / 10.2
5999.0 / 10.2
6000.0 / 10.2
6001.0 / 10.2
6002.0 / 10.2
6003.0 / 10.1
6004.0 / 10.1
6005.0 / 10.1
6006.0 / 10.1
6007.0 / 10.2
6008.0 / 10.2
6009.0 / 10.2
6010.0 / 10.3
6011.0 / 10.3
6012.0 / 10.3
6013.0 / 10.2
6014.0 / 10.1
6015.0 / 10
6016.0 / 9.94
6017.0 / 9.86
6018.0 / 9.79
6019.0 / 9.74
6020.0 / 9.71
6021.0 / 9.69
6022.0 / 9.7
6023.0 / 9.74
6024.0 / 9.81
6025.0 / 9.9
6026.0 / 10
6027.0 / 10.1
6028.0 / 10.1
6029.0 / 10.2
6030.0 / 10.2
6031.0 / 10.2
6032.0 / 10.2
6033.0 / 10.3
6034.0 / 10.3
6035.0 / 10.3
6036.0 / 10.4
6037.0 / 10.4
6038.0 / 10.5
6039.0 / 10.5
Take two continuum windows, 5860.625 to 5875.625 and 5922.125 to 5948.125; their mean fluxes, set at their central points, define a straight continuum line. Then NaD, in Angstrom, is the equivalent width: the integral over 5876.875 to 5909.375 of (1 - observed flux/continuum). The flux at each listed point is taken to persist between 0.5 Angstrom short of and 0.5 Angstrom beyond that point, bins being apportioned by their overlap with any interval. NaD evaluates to 2.6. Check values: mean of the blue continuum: 10.6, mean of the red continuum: 10.3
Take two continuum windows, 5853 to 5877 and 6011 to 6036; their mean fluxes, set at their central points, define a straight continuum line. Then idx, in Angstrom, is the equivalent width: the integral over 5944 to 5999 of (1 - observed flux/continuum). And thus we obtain -0.9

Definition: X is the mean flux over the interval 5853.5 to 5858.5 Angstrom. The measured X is 10.3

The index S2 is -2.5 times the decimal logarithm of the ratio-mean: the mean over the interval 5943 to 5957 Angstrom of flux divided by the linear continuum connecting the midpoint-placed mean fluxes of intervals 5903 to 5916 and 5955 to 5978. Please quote 0.01 mag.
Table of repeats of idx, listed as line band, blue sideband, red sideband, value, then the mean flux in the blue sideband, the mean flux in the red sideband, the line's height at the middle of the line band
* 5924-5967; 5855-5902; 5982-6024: -1.5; 9.9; 10.1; 10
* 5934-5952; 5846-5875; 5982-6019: 0.1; 10.5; 10.2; 10.3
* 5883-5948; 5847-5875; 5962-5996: 3.0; 10.5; 10.3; 10.4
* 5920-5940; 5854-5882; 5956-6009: 0.1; 10.5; 10.3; 10.4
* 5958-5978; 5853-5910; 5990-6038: -0.6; 10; 10.2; 10.1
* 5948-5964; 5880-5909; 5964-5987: -0.6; 9.52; 10.3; 10.1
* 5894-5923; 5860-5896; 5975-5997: -0.1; 9.93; 10.2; 10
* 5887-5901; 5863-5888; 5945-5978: 2.4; 10.4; 10.4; 10.4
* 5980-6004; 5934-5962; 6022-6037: -0.1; 10.3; 10.1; 10.2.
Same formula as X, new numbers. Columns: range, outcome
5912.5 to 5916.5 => 10.2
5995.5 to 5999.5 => 10.3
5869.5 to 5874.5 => 10.7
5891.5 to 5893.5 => 8.02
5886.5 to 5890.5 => 8.64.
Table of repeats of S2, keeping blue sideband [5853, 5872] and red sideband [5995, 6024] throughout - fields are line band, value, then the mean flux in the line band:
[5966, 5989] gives -0.008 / 10.2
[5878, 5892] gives 0.087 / 9.61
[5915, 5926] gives -0.005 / 10.4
